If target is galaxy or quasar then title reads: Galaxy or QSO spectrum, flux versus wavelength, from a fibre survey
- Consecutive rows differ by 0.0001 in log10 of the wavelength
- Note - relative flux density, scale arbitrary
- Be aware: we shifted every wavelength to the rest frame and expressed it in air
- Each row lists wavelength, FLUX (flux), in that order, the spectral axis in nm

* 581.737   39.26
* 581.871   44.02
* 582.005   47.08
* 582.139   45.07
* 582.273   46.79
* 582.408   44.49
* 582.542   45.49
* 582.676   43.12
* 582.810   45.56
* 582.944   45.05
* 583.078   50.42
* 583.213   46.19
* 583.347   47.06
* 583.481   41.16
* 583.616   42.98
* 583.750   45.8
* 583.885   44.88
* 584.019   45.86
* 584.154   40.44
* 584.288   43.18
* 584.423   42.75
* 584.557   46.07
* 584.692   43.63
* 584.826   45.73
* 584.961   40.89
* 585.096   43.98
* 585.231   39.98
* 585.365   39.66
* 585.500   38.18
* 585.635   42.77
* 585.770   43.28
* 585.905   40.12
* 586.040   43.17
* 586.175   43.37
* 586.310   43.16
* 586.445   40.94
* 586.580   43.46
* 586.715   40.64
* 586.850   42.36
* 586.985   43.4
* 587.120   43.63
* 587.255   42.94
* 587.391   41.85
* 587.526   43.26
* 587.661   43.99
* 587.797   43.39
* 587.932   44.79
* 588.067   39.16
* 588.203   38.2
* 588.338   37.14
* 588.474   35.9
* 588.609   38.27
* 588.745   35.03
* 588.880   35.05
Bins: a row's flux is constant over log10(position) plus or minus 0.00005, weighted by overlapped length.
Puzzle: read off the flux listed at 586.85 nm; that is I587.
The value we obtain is 42.36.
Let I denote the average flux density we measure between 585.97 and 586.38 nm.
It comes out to 43.2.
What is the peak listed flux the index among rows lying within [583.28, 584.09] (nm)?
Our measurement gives 47.06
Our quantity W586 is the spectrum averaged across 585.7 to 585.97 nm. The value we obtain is 41.7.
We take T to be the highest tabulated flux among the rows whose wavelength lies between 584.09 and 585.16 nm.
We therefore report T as 46.07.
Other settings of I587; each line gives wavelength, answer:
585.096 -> 43.98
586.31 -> 43.16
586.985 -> 43.4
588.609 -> 38.27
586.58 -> 43.46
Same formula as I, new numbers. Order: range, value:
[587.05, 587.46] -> 42.8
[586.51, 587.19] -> 42.7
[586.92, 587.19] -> 43.6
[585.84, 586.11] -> 41.7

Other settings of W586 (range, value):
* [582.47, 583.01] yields 44.9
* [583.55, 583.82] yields 44.4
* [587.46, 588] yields 43.9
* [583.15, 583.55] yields 44.8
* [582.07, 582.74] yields 45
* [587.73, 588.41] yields 40.5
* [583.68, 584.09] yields 45.4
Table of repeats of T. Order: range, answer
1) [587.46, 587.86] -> 43.99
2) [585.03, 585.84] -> 43.98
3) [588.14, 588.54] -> 38.2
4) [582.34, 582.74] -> 45.49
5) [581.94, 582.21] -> 47.08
